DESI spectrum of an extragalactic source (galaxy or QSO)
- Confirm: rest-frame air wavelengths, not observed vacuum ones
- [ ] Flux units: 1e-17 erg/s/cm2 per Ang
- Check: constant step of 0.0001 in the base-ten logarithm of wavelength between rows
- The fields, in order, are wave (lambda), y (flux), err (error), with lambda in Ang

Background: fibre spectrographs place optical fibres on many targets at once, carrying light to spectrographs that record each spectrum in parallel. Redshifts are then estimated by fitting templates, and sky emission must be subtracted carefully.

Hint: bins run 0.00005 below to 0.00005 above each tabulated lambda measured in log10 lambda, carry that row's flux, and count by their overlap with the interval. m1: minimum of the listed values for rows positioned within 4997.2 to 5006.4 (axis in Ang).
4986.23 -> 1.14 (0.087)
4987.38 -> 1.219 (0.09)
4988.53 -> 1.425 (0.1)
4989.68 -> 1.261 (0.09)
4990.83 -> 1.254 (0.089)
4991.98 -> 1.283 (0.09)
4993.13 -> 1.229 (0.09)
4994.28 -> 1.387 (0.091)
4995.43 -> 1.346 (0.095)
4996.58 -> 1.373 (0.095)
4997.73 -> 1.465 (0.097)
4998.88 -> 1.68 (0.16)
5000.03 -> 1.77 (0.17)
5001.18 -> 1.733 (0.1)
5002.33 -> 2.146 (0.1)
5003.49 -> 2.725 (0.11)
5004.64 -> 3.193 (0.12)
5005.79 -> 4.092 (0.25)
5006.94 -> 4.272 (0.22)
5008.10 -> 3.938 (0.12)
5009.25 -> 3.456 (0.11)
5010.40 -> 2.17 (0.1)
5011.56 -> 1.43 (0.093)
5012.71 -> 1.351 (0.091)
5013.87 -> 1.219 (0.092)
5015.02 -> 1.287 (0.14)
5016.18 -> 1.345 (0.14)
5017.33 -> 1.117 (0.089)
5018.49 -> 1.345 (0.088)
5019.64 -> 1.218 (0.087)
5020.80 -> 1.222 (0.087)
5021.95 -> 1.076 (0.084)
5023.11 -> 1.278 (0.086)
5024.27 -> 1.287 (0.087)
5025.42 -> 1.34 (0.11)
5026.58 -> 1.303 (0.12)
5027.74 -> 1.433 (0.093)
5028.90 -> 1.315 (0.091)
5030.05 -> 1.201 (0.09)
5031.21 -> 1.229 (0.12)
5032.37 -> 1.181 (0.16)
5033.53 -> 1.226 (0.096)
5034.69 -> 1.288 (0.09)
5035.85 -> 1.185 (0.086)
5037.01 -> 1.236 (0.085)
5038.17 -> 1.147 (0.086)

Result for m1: 1.465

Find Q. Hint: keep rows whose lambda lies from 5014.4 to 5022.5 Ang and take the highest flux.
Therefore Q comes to 1.345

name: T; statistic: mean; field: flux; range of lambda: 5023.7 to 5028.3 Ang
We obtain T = 1.34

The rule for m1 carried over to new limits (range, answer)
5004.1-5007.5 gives 3.193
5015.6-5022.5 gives 1.076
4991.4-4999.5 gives 1.229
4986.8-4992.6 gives 1.219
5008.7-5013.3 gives 1.351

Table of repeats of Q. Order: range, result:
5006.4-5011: 4.272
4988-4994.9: 1.425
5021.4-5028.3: 1.433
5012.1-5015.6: 1.351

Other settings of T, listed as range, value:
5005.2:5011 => 3.58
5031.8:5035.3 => 1.23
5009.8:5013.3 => 1.66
